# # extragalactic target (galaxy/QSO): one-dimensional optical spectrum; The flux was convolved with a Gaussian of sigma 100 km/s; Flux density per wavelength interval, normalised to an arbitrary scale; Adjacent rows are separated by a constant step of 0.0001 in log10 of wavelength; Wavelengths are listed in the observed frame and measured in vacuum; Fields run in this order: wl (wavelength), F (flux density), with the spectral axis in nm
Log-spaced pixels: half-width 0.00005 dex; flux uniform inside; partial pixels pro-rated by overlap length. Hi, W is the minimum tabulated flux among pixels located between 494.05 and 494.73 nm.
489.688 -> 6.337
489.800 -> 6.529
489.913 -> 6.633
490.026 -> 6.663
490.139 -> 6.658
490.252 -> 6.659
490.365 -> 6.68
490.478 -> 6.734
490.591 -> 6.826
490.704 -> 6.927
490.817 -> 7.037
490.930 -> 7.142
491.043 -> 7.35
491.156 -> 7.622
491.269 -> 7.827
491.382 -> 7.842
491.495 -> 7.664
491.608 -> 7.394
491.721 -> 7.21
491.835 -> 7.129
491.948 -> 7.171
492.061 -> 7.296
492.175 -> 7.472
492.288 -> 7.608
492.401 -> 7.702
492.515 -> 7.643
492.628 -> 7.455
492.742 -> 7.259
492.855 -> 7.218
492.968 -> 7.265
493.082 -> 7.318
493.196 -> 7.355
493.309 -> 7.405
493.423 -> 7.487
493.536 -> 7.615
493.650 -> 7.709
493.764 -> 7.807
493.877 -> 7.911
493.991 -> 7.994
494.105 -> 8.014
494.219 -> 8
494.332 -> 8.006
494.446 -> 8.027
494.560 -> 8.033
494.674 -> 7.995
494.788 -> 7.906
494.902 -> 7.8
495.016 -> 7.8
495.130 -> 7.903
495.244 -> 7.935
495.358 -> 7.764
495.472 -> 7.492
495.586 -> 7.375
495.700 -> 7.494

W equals 7.995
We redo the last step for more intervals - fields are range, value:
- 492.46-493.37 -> 7.218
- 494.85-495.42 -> 7.764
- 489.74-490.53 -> 6.529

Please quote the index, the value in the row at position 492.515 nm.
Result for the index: 7.643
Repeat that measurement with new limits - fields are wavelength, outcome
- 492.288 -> 7.608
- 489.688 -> 6.337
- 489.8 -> 6.529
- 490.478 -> 6.734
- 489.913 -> 6.633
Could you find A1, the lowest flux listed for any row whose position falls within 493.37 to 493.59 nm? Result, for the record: 7.487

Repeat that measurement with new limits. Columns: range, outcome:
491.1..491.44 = 7.622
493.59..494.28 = 7.709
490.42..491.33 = 6.734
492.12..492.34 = 7.472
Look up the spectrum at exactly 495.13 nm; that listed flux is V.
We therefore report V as 7.903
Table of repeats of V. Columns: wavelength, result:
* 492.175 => 7.472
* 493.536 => 7.615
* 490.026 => 6.663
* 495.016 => 7.8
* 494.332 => 8.006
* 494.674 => 7.995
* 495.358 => 7.764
